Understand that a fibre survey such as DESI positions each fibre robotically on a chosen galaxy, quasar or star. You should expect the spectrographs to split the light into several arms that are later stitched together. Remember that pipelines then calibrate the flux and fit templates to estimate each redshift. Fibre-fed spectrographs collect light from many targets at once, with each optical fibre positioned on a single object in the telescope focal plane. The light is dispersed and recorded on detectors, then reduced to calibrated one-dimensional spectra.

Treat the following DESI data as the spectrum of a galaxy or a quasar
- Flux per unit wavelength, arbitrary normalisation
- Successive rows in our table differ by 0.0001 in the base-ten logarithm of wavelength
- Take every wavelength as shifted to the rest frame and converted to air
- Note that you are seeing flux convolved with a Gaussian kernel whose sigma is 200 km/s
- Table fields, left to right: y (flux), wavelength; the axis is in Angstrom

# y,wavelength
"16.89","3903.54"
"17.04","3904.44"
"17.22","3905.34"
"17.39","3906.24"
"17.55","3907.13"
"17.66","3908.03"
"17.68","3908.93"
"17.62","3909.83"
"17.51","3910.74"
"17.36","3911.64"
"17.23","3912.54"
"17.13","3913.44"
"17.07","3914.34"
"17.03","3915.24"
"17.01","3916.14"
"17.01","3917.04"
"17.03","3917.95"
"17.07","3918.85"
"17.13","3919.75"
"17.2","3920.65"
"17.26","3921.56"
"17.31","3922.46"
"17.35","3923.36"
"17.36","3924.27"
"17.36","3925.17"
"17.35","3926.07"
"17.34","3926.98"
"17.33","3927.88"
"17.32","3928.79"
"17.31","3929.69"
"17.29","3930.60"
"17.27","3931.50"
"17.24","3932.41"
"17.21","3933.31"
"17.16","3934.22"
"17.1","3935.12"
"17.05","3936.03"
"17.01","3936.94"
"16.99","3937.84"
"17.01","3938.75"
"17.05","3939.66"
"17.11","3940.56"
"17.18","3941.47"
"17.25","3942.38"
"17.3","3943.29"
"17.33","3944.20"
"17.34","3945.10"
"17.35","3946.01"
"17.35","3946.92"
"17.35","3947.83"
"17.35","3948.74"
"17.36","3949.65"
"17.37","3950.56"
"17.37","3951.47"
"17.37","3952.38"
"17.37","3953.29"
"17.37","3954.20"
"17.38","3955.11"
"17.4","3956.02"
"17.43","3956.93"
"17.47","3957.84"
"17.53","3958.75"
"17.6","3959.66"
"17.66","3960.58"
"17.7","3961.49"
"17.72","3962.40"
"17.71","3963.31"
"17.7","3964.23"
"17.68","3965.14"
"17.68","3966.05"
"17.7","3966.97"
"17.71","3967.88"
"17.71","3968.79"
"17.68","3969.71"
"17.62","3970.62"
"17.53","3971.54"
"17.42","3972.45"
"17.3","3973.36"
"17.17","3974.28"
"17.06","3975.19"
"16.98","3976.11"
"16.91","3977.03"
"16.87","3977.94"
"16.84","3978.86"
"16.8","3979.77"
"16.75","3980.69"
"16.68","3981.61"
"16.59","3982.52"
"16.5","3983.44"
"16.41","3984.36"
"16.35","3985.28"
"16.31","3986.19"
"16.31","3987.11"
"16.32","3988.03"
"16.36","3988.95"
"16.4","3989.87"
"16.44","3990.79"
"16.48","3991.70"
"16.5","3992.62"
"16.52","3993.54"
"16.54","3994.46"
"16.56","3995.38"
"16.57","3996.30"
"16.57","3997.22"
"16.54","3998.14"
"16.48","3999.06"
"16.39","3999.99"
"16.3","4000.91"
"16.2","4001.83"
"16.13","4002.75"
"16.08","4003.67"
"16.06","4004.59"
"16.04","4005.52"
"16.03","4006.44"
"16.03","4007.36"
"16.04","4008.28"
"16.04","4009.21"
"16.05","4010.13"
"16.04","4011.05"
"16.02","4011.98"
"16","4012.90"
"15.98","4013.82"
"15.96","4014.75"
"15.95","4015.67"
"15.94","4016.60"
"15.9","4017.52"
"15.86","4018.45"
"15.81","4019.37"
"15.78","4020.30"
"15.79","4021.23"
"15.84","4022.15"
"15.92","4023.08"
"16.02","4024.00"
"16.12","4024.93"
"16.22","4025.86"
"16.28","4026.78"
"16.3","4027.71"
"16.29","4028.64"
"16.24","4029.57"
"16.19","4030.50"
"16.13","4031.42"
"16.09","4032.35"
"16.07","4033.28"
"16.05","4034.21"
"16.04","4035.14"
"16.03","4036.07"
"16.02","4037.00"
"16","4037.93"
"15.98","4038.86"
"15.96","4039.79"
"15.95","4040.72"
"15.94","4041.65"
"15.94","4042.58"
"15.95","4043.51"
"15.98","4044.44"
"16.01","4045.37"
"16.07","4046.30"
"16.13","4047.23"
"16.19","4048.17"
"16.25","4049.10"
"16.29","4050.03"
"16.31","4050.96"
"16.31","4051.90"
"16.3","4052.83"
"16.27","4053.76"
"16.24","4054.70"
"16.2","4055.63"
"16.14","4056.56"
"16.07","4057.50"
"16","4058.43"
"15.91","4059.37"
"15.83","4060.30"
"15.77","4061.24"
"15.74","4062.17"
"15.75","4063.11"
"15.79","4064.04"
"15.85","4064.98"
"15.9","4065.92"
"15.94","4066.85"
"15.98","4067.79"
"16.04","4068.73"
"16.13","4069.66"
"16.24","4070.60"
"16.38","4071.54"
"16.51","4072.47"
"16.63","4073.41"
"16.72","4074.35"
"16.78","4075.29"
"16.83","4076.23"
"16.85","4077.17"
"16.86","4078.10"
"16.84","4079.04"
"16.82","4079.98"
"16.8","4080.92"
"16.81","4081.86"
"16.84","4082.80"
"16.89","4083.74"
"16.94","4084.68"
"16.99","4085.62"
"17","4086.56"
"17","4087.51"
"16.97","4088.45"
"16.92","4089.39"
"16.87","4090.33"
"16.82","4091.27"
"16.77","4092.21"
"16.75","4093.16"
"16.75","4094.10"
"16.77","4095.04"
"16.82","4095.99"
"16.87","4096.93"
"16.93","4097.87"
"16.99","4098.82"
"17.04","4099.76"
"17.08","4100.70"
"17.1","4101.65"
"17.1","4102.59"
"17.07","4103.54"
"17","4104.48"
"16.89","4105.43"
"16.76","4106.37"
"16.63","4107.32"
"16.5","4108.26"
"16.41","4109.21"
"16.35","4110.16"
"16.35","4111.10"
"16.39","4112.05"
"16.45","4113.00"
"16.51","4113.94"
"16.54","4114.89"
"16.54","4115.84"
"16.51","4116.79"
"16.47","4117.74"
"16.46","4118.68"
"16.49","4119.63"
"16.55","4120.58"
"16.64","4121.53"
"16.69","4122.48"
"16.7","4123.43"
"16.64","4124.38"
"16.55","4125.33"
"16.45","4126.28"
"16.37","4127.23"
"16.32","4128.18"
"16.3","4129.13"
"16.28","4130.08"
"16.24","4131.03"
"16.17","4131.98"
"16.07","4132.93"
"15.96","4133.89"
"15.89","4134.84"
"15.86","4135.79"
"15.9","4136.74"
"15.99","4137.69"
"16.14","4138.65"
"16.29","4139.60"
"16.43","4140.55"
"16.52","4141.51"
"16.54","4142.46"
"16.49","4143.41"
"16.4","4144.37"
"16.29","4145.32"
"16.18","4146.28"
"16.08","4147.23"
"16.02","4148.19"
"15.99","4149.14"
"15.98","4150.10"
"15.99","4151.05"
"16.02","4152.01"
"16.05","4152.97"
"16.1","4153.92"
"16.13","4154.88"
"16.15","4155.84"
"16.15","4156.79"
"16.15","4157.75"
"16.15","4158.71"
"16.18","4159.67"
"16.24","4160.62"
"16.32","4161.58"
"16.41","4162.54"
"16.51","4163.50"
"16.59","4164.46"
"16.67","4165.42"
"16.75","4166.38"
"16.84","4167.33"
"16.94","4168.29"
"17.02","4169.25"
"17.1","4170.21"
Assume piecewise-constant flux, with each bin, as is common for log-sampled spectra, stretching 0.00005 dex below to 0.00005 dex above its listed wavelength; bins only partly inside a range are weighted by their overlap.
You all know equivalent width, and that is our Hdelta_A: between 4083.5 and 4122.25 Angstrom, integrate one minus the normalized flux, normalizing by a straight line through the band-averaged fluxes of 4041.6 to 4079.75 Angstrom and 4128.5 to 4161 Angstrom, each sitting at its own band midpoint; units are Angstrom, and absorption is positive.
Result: -1.4 Angstrom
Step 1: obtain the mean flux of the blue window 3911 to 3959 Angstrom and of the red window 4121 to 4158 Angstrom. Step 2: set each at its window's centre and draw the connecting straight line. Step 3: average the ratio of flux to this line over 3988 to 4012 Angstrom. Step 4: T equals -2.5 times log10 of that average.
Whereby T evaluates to 0.04 mag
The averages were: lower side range 17.3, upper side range 16.2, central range 16.3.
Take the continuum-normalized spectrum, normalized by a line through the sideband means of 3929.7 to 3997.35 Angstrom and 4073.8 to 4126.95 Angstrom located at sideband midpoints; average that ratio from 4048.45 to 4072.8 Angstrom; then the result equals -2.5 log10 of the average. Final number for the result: 0.05 mag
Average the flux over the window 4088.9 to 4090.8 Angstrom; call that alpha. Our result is 16.9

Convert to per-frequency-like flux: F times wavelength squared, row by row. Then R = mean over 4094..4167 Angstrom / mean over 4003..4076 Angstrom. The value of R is 1.1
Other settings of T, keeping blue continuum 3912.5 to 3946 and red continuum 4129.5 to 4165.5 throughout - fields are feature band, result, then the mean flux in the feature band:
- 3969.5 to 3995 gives 0.01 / 16.8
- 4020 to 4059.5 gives 0.04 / 16.1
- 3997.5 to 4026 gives 0.05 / 16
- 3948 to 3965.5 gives -0.03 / 17.5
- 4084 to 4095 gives -0.03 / 16.9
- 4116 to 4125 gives -0.02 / 16.6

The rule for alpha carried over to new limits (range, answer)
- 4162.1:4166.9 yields 16.6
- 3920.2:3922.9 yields 17.2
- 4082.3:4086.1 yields 16.9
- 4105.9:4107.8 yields 16.7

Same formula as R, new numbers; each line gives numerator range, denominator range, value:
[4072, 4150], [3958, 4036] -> 1.06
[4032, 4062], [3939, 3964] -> 0.97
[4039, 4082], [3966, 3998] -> 1.00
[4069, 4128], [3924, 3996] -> 1.04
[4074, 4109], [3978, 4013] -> 1.08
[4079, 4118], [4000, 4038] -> 1.09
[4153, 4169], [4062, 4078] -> 1.05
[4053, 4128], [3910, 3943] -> 1.04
